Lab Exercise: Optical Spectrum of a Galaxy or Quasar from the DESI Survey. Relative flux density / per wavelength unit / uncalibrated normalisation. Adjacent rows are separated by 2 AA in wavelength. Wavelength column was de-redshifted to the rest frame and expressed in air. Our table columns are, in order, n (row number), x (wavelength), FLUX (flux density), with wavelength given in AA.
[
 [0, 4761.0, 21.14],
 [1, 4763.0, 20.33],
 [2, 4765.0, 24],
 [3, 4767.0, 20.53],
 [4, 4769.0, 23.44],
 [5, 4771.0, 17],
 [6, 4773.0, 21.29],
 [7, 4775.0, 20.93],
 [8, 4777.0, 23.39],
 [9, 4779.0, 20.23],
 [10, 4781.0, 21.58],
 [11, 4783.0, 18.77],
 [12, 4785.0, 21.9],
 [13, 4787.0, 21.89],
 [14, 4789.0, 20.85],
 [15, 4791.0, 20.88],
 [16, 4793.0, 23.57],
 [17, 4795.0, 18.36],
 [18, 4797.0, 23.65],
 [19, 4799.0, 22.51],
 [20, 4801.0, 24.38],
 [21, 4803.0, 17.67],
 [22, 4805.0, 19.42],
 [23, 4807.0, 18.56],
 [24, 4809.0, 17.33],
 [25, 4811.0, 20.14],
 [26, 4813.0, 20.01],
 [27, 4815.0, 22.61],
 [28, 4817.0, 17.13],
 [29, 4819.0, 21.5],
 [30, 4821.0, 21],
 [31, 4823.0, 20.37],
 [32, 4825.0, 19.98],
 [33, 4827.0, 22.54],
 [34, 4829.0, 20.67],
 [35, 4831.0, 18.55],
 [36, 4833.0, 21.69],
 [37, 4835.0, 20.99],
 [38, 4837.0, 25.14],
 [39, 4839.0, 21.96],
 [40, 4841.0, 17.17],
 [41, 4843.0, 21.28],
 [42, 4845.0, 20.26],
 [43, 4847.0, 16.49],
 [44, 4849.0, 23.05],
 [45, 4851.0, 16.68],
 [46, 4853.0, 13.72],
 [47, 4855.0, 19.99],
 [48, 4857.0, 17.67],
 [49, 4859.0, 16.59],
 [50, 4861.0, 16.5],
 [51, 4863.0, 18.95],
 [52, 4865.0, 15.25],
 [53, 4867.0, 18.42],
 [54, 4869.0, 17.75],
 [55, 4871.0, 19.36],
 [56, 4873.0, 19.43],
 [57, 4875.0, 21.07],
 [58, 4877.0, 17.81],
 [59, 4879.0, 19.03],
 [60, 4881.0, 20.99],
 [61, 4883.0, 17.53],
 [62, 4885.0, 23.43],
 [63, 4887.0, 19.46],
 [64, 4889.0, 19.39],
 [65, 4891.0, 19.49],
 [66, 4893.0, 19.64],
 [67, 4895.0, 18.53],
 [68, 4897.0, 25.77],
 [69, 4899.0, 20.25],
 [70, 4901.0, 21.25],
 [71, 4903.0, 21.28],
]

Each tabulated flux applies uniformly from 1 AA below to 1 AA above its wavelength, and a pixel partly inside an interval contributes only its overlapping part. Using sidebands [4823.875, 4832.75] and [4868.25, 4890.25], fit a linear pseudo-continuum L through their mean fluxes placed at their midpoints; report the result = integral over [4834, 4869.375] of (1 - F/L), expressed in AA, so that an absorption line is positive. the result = 2.3 AA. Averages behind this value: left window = 20.5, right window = 19.6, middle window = 18.8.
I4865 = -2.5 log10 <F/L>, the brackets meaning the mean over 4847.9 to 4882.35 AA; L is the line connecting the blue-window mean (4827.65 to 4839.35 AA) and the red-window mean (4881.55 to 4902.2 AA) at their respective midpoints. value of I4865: 0.14 mag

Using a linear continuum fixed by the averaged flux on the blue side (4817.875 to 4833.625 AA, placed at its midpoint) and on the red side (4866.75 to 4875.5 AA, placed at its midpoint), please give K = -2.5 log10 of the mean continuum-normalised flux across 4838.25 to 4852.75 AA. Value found 0.05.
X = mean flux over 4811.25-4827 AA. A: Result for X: 20.5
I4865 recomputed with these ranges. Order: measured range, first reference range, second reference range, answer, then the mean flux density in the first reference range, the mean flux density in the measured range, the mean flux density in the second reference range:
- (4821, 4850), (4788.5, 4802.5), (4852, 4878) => -0.06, 21.9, 20.7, 17.9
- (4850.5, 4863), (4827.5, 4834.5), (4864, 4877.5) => 0.13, 20.5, 17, 18.5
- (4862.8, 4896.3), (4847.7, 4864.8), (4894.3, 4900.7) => 0.04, 17.7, 19.2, 21.6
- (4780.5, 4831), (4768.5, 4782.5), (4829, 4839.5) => 0.03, 21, 20.6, 21.6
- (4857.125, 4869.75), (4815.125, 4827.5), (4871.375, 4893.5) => 0.16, 20.5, 17.3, 19.7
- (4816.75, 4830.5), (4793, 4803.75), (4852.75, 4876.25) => -0.02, 21.6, 20.6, 18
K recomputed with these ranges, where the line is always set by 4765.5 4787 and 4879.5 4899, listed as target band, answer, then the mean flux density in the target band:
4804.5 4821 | 0.06 mag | 19.7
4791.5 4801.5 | -0.07 mag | 22.3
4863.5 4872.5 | 0.15 mag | 17.9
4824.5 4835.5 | 0.00 mag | 20.8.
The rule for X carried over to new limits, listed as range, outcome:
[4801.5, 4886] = 19.5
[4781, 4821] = 20.6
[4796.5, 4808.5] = 20.8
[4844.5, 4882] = 18.3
